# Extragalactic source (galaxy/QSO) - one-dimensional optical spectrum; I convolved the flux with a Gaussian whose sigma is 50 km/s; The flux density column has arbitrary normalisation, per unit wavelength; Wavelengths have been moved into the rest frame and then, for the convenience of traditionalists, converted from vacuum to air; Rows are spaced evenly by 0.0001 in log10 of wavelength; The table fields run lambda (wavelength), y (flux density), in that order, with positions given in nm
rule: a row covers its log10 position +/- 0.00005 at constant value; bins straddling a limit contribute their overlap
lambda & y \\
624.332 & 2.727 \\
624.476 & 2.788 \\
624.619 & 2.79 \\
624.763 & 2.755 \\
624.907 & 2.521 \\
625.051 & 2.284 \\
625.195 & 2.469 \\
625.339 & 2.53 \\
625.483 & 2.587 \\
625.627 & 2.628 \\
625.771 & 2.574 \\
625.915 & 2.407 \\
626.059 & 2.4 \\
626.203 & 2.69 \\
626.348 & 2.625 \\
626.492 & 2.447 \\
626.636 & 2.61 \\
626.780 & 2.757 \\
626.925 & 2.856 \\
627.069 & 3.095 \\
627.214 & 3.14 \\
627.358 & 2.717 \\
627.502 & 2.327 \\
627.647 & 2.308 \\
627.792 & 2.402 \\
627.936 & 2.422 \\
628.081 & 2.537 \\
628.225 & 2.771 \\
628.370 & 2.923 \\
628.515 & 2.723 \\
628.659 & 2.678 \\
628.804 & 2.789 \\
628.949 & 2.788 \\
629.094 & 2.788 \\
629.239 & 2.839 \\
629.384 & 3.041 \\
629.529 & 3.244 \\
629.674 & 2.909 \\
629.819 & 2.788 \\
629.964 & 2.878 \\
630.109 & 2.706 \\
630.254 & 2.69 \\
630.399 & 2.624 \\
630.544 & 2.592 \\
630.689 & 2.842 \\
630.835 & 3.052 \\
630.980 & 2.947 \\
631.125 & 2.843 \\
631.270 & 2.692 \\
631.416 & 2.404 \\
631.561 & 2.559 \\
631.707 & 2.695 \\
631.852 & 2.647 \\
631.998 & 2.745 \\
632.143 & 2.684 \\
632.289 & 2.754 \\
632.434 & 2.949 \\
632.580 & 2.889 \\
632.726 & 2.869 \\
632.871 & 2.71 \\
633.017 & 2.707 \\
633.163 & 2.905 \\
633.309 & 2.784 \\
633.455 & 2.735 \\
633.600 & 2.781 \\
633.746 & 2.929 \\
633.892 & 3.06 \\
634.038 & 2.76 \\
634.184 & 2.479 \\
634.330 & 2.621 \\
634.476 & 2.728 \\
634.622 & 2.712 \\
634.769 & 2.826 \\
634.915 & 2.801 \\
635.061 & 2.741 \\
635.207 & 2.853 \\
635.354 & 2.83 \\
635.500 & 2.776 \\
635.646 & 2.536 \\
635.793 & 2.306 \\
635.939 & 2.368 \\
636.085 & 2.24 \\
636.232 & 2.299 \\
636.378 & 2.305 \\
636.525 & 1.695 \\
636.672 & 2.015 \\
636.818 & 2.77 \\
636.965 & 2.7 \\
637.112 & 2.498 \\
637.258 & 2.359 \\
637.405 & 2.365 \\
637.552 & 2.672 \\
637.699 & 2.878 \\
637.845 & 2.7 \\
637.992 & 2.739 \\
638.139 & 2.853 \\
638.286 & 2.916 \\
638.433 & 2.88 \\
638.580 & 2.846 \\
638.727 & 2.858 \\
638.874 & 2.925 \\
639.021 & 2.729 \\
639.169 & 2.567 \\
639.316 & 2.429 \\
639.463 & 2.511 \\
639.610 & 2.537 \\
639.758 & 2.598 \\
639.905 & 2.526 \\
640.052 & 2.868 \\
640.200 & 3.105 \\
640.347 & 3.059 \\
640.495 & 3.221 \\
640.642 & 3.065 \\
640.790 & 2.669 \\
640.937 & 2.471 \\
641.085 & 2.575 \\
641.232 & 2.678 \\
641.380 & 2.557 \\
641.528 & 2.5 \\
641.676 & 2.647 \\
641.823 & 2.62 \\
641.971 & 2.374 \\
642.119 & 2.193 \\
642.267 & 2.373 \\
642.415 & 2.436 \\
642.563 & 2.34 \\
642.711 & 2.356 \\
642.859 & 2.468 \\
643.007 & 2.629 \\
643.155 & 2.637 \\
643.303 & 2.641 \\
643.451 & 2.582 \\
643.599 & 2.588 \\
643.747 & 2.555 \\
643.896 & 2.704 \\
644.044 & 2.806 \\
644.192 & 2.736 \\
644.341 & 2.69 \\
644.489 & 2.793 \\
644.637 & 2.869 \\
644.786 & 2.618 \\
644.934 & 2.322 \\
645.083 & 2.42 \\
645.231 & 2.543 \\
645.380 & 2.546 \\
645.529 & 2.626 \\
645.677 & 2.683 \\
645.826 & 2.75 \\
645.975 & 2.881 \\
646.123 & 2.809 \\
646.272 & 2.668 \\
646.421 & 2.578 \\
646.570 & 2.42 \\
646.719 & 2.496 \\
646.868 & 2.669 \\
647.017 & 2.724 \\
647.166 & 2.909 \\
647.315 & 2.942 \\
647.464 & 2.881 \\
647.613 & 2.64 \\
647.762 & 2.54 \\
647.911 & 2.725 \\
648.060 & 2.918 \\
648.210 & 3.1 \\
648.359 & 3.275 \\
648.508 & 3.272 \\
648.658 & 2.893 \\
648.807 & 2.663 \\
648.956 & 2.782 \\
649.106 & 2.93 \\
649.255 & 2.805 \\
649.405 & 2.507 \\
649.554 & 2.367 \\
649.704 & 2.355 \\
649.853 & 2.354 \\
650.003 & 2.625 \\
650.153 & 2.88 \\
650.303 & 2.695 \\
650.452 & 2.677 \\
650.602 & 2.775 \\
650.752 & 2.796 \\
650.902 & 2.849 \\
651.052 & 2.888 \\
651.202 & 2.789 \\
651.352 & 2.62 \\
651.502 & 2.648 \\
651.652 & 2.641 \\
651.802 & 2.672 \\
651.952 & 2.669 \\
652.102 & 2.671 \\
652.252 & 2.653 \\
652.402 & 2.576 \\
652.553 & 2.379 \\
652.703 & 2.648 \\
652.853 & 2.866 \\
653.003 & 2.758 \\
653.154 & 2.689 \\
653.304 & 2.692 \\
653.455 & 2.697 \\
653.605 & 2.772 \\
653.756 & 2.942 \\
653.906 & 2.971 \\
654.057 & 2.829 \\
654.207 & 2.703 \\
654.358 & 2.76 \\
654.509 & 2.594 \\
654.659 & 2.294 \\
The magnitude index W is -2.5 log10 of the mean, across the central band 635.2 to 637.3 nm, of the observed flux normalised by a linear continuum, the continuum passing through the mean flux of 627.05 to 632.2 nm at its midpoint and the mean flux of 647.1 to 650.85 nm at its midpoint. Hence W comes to 0.138 mag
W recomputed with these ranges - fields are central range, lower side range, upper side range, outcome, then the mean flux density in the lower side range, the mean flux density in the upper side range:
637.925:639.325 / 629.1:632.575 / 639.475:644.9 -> -0.041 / 2.79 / 2.64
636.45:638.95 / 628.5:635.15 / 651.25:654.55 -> 0.053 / 2.78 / 2.7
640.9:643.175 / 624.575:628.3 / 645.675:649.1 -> 0.108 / 2.6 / 2.8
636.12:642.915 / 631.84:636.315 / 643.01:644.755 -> 0.039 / 2.71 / 2.69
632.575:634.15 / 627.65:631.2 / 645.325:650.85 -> -0.020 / 2.78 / 2.74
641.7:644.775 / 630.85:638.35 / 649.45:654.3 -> 0.043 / 2.66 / 2.69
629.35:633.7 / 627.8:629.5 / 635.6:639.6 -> -0.039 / 2.75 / 2.55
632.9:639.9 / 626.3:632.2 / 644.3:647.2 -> 0.023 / 2.74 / 2.65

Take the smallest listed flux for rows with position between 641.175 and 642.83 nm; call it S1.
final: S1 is 2.193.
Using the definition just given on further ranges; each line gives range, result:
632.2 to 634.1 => 2.707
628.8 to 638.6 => 1.695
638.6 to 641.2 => 2.429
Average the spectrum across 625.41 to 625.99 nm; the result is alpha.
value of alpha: 2.55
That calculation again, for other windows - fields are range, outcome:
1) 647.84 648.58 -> 3.06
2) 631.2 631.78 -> 2.59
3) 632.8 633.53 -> 2.77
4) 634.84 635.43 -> 2.81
